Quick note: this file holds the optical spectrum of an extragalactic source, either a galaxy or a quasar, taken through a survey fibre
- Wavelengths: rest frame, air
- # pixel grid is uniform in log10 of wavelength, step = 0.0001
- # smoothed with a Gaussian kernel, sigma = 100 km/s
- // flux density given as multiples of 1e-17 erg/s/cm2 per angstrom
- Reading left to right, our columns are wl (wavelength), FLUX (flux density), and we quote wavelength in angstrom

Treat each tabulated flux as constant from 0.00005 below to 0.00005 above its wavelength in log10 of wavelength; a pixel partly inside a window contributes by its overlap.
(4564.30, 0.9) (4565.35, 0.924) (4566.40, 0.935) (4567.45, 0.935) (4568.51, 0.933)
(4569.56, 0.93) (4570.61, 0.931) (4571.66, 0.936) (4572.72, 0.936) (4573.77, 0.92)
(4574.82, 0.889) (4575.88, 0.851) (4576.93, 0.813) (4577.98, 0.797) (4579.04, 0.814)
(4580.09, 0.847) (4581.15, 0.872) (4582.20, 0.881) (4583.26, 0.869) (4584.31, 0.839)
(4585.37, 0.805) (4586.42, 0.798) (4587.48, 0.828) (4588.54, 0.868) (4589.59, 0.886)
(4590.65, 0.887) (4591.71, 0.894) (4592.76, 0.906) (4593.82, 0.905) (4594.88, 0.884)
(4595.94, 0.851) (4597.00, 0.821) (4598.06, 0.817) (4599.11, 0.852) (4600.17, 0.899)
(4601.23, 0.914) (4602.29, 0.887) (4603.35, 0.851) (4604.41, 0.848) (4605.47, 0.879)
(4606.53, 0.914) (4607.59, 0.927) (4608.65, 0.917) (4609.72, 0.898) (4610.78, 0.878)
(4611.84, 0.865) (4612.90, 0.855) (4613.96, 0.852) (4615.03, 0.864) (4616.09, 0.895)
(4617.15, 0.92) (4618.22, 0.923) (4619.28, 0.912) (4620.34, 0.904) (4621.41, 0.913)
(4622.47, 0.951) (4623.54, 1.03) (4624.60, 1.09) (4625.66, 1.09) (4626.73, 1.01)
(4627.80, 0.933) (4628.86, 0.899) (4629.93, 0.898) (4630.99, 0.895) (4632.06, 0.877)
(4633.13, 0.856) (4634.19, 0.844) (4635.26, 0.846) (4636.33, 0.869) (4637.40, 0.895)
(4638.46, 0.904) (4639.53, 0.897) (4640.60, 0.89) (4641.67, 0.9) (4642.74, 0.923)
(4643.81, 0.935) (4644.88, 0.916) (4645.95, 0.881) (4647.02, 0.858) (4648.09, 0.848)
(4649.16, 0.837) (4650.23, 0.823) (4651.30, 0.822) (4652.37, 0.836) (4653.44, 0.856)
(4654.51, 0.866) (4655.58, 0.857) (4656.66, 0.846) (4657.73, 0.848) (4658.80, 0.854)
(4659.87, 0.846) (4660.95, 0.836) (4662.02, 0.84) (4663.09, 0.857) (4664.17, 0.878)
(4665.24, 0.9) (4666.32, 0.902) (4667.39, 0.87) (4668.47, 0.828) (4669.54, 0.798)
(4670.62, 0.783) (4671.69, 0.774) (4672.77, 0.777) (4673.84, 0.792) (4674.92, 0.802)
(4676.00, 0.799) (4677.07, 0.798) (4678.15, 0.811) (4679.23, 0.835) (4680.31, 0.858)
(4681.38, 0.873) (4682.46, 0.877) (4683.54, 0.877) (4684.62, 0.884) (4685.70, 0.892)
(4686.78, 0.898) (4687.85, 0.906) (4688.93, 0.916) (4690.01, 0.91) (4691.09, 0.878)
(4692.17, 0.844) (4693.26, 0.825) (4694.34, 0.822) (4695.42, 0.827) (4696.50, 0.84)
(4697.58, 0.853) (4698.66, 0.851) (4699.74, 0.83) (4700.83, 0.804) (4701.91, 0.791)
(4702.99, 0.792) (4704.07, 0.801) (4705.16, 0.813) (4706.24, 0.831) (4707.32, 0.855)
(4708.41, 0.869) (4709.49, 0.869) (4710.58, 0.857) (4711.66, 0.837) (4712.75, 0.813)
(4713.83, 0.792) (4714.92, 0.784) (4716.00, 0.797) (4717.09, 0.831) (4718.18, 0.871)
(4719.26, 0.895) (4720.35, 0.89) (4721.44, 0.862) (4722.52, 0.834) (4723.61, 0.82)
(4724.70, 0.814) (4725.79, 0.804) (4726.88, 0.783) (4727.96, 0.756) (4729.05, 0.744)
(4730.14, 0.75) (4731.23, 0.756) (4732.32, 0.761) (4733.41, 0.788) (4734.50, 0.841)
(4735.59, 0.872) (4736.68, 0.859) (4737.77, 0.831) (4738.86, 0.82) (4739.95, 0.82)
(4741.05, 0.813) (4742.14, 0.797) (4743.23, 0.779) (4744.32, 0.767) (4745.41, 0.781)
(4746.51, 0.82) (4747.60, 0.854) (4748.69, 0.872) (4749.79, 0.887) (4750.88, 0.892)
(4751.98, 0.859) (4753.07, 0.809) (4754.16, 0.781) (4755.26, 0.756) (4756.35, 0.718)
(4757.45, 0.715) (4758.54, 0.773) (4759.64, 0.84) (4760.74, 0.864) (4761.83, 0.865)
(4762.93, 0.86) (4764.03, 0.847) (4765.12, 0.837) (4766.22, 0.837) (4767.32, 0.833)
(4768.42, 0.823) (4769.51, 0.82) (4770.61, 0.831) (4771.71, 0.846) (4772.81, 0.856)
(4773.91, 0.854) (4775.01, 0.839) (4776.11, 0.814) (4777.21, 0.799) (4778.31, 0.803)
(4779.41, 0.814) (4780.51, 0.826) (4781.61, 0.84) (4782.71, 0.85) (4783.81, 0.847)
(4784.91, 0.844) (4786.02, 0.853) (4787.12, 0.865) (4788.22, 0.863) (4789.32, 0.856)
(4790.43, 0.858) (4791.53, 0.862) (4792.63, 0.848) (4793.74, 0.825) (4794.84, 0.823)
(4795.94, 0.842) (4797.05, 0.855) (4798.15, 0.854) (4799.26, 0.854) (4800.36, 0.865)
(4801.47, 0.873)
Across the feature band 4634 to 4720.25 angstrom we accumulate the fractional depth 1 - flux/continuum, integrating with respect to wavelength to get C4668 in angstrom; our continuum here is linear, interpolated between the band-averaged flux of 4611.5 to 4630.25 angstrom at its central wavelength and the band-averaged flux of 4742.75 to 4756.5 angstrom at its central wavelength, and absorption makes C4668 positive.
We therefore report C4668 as 3.3 angstrom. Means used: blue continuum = 0.935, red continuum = 0.817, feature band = 0.849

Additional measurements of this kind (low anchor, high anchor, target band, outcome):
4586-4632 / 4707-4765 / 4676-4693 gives -0.3 angstrom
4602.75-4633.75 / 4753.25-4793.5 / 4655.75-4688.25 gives 1.5 angstrom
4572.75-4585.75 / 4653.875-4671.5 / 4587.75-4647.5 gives -3.3 angstrom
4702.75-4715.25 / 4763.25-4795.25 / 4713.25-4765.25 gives 1.0 angstrom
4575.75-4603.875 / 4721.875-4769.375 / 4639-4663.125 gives -0.7 angstrom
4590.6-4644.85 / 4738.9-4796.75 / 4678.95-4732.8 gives 1.5 angstrom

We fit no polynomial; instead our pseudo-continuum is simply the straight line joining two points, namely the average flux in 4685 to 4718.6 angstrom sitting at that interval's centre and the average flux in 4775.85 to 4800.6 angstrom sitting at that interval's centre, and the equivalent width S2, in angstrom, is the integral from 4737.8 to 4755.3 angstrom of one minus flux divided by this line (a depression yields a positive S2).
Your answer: 0.4 angstrom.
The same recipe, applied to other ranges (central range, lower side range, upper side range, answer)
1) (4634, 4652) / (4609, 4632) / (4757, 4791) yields 0.7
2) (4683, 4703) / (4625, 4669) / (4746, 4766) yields 0.0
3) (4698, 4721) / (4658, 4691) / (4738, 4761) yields 0.0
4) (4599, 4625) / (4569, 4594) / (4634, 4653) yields -1.0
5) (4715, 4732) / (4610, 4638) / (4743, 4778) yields 0.7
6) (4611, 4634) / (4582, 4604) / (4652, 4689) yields -1.8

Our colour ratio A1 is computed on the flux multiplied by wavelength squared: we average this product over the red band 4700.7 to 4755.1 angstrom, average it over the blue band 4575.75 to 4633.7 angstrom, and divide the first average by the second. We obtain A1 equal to 0.97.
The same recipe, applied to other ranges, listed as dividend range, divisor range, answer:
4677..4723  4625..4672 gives 0.99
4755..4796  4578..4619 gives 1.03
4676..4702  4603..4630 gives 0.96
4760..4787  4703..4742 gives 1.04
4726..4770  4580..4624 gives 0.98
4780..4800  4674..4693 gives 1.03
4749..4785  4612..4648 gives 0.96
